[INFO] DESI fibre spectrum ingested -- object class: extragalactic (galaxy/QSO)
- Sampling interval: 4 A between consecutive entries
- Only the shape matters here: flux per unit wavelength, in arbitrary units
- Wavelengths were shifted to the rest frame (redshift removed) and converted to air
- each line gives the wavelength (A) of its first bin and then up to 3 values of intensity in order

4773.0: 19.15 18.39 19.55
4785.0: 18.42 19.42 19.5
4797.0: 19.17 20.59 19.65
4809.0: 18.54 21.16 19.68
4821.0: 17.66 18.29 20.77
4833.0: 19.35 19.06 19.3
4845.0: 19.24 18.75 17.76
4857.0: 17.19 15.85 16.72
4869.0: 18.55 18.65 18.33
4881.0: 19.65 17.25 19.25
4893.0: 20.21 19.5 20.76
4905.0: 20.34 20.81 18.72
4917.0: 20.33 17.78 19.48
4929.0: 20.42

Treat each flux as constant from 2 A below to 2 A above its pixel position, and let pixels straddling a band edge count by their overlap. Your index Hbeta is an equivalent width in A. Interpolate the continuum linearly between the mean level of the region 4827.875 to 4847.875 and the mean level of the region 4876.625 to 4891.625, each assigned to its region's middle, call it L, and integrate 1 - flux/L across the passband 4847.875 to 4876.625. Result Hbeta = 2.14 A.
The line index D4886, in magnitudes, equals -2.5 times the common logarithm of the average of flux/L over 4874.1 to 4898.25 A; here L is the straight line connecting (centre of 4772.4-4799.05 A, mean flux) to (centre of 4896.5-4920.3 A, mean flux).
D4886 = 0.05 mag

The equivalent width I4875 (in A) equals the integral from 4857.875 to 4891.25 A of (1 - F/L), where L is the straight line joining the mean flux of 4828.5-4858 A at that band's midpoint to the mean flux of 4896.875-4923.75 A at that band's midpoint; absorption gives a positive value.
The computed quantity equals 2.2 A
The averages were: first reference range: 18.9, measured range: 18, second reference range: 19.8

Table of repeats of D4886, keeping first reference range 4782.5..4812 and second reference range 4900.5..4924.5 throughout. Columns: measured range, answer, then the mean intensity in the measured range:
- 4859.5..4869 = 0.167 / 16.8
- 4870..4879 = 0.063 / 18.5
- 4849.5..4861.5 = 0.133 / 17.3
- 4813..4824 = 0.020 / 19.1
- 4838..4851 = 0.024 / 19.1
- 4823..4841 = 0.007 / 19.4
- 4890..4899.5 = -0.010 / 19.8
